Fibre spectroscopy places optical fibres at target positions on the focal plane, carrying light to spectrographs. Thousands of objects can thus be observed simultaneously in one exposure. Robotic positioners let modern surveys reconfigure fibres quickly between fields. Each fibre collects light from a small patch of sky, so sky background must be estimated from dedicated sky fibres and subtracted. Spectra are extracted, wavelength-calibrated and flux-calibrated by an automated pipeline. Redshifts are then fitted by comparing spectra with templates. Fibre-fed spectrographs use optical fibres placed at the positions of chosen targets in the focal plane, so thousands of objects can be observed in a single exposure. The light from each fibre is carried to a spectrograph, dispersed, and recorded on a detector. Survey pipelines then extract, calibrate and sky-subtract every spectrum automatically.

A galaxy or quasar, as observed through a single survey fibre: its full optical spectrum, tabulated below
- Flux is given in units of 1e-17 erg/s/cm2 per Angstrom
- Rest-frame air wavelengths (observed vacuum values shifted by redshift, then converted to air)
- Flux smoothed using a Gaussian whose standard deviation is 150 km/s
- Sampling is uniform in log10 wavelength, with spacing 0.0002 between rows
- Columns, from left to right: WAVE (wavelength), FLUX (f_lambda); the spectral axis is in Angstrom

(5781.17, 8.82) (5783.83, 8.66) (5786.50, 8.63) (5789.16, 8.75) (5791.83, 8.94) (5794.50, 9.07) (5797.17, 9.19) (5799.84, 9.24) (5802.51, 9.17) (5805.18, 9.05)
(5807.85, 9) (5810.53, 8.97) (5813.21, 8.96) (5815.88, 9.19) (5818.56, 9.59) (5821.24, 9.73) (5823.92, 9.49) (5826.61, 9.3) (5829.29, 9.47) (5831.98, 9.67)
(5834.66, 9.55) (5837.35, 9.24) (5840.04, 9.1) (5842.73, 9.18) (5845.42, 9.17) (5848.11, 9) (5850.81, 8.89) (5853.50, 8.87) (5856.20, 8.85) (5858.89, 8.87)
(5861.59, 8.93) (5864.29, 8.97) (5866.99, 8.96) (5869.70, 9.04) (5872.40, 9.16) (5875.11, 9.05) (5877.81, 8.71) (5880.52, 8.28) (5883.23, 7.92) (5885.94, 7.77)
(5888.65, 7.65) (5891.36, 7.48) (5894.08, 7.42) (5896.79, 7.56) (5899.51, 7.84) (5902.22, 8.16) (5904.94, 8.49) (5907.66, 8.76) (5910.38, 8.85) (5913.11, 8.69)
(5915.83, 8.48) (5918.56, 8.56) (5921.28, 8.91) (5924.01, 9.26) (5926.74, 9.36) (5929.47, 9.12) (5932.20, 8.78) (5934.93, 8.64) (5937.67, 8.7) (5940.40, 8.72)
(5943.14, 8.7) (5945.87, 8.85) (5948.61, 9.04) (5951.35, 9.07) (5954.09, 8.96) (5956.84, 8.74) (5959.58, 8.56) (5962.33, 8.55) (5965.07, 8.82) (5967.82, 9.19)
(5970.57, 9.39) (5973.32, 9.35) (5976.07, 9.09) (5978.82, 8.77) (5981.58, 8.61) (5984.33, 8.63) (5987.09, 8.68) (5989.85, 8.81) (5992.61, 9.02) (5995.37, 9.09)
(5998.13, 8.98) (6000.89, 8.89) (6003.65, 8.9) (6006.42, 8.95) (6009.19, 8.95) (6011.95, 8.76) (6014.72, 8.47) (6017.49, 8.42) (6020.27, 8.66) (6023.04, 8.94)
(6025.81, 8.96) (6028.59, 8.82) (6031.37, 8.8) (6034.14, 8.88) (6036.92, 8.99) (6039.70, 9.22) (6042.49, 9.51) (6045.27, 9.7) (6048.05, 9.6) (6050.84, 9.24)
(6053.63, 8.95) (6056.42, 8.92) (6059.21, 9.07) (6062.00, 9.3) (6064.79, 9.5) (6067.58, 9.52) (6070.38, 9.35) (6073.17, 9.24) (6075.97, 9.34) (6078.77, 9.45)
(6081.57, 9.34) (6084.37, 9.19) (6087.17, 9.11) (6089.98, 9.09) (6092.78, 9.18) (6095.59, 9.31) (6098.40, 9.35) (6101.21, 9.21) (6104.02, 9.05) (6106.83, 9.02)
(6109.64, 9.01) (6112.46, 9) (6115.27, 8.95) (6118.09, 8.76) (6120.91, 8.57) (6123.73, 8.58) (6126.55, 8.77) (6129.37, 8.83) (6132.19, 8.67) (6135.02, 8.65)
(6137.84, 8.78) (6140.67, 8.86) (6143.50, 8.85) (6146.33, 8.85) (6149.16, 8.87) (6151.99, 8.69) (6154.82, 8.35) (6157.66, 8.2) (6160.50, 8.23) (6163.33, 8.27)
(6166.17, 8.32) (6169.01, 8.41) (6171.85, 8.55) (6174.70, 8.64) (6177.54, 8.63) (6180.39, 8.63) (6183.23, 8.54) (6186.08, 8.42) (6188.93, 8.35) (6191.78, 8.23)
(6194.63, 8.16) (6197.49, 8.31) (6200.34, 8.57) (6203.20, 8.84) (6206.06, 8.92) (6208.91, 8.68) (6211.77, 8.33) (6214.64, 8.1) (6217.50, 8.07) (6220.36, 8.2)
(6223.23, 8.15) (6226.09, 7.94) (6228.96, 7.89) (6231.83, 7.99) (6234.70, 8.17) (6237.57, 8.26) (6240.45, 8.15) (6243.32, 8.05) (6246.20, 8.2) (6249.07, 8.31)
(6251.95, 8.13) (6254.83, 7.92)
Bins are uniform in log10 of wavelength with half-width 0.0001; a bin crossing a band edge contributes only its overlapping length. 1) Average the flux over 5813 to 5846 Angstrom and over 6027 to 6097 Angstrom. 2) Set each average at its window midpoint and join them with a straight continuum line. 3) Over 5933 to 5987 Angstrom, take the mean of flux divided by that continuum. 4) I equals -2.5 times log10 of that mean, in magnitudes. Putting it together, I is 0.05 mag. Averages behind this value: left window 9.38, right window 9.22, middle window 8.86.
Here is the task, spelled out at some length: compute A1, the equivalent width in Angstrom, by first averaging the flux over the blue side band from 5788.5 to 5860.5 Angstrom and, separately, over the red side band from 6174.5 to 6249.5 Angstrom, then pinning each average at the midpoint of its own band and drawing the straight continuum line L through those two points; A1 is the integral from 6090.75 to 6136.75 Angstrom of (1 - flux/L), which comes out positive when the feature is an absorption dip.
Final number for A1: -2.14 Angstrom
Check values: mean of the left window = 9.17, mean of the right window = 8.32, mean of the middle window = 8.93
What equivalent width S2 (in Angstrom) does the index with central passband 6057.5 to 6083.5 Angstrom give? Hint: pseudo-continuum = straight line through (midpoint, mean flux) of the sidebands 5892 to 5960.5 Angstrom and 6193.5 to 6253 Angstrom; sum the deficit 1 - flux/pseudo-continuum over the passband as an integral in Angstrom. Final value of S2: -2.7 Angstrom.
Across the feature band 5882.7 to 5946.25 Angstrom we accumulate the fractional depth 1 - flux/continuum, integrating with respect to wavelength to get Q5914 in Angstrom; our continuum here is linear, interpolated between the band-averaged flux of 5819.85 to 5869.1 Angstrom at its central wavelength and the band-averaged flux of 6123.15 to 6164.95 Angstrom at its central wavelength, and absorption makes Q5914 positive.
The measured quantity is 4.2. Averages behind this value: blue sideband 9.18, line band 8.45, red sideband 8.63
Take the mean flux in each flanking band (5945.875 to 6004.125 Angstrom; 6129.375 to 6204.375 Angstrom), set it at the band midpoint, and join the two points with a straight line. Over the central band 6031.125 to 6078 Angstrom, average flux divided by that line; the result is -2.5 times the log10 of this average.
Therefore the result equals -0.06 mag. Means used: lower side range 8.91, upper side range 8.54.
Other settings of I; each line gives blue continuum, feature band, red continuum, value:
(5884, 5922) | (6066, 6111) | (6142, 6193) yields -0.10 mag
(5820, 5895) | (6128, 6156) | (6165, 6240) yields -0.04 mag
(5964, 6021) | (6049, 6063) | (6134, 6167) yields -0.04 mag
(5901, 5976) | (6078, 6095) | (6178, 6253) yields -0.08 mag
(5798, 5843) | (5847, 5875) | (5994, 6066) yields 0.03 mag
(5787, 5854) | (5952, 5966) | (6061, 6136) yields 0.05 mag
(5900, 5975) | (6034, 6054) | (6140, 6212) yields -0.07 mag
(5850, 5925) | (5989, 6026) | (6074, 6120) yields 0.00 mag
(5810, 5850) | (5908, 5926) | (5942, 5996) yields 0.03 mag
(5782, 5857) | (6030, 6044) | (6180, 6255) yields -0.05 mag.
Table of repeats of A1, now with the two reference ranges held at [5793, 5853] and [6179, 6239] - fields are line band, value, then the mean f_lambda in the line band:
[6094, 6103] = -0.7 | 9.27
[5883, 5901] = 2.8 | 7.65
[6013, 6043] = -0.4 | 8.86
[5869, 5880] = 0.2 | 8.94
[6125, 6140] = -0.4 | 8.75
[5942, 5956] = 0.0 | 8.92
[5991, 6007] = -0.3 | 8.97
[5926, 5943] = 0.2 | 8.86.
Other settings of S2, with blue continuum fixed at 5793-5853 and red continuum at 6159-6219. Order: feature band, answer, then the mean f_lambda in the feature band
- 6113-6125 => -0.2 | 8.74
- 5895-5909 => 1.4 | 8.14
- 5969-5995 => -0.1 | 8.93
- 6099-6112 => -0.7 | 9.08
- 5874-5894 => 2.3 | 8.07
